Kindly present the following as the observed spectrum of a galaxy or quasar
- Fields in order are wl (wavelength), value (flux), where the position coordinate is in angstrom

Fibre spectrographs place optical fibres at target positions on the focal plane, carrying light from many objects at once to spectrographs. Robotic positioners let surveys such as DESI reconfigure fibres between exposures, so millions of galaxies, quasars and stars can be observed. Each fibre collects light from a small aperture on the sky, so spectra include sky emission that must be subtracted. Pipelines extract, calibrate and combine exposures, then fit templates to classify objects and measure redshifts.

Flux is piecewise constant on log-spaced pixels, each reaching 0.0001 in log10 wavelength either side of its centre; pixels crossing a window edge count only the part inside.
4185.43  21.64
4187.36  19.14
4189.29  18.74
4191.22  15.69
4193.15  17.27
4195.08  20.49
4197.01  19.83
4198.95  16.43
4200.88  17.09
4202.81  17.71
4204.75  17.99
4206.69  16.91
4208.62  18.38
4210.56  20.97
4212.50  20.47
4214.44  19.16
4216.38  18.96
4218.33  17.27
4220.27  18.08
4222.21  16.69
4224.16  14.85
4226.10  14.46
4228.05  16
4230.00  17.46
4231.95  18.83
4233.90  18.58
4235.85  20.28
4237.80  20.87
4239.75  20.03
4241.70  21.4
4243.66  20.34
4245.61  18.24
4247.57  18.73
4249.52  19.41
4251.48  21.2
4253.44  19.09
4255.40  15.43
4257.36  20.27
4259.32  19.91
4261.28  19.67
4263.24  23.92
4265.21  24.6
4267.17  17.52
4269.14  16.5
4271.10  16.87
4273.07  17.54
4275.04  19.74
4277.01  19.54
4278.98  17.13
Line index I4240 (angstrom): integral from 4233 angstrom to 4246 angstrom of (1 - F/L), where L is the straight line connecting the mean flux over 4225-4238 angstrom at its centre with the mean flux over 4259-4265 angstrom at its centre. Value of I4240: -0.81 angstrom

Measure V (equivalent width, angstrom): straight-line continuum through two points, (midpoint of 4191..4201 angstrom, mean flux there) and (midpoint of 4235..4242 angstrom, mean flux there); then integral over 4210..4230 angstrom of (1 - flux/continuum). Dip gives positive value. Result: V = 1.9 angstrom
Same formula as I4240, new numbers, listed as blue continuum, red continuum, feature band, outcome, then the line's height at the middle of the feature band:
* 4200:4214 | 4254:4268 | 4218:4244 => 1.5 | 19.3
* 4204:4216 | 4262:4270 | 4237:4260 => 0.7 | 20.1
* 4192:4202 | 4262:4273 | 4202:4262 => 0.9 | 18.9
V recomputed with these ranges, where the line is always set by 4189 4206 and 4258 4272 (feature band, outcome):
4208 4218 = -0.6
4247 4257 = 0.3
